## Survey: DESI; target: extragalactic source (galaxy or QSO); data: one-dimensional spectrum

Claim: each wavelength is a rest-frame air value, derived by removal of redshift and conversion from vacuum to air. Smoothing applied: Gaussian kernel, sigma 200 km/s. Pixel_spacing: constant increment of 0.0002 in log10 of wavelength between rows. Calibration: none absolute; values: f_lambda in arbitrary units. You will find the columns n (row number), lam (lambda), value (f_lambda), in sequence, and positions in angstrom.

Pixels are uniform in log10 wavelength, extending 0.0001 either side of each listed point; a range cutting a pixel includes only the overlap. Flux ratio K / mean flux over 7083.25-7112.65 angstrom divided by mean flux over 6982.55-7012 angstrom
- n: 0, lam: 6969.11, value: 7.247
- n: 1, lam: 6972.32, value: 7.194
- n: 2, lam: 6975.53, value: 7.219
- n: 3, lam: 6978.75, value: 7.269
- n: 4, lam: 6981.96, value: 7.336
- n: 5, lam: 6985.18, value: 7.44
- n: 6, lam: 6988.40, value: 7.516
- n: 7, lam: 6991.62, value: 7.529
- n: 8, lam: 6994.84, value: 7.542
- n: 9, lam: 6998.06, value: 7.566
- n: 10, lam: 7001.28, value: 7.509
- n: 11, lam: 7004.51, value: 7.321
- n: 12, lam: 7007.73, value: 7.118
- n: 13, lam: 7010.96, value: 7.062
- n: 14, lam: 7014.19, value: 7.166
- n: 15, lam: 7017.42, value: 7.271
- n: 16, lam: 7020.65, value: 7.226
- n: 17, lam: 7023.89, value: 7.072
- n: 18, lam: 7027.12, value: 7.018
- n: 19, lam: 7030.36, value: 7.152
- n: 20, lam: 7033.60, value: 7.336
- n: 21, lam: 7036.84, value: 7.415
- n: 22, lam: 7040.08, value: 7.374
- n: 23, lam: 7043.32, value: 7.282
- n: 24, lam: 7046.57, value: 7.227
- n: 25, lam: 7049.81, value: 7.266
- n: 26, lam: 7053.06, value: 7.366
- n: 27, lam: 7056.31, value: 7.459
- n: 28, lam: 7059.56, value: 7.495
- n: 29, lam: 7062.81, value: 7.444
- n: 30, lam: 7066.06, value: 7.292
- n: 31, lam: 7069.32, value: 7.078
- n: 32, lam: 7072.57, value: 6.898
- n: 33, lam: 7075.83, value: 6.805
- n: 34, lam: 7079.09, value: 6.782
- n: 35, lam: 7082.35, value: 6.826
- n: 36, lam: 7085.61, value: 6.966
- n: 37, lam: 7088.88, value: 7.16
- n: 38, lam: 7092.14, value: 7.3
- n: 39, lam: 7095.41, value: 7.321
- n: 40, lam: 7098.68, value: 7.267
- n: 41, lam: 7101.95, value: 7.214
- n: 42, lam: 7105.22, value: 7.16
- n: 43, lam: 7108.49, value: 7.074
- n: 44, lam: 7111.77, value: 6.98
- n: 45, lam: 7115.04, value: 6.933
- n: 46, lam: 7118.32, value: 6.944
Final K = 1.0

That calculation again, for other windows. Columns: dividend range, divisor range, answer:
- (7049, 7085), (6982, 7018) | 0.97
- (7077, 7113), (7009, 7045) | 0.98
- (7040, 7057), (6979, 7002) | 0.98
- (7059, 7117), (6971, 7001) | 0.96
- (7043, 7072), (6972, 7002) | 0.99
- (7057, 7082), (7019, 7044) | 0.98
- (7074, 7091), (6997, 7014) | 0.95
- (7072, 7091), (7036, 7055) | 0.94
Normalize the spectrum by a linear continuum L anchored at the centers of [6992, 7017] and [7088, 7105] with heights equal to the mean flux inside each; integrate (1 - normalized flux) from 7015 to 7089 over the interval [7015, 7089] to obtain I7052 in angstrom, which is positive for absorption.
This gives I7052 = 1.1 angstrom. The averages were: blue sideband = 7.34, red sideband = 7.25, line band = 7.18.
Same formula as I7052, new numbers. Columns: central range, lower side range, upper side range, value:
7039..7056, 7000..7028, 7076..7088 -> -0.67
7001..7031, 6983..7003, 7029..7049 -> 0.91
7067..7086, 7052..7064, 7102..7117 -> 1.05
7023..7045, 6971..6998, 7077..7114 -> 0.05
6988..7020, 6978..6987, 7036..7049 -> -0.03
